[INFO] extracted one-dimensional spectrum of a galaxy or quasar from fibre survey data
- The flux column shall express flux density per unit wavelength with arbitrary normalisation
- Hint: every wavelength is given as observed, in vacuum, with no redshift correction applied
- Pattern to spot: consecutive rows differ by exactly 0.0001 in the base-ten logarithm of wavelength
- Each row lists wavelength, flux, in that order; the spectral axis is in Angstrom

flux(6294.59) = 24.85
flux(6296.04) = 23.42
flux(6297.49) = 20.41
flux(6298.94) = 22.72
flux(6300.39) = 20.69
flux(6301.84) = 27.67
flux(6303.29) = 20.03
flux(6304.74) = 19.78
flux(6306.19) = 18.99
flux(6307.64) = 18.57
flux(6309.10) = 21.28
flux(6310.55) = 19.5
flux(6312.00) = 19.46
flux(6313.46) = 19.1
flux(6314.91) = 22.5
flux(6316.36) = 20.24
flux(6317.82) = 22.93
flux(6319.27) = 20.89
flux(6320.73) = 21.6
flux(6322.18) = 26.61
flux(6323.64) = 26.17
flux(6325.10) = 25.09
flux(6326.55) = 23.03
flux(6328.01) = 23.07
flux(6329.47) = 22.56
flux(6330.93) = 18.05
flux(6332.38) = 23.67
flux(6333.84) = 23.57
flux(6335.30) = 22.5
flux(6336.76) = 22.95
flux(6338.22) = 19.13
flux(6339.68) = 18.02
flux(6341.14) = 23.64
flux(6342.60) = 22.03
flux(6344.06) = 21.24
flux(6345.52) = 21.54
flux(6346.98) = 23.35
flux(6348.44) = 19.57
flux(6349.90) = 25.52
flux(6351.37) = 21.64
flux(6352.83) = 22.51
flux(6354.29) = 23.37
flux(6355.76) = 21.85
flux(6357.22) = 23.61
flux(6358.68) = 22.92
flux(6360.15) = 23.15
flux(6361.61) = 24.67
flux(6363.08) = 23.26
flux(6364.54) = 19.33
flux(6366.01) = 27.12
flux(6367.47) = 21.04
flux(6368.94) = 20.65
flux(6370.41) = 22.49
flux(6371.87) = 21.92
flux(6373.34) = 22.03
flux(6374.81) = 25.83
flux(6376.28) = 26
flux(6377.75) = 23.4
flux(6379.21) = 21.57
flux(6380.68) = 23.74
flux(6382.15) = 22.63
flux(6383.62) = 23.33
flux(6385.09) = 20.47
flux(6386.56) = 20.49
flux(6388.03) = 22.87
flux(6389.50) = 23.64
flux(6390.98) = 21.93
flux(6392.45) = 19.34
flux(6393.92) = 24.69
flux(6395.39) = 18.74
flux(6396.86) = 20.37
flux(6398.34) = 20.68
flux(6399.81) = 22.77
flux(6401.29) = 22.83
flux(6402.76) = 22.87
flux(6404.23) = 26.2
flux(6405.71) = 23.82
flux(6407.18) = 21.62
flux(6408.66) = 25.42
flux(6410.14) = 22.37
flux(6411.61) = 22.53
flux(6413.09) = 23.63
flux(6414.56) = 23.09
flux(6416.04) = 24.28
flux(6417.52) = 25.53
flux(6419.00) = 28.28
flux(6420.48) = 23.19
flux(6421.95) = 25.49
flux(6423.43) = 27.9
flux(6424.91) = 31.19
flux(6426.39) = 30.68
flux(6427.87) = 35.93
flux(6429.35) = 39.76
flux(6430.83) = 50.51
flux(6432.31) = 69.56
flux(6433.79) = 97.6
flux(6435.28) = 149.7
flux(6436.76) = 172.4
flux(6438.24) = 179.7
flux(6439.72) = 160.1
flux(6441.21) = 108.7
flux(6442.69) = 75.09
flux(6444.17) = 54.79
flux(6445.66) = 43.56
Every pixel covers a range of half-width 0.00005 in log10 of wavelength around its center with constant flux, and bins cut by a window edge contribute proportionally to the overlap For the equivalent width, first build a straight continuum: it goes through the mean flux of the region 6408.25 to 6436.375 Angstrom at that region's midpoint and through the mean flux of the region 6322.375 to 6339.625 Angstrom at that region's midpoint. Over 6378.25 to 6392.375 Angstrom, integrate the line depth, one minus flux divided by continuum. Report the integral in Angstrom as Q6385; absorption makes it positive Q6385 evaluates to 5.1 Angstrom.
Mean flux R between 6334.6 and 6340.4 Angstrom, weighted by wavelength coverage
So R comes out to 20.6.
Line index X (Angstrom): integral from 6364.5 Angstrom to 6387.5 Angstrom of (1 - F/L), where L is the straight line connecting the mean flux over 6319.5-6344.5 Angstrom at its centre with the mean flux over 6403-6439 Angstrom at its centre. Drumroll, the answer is 8.4 Angstrom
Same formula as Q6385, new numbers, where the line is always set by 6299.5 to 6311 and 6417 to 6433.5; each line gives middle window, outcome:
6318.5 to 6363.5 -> 5.3 Angstrom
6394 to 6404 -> 3.5 Angstrom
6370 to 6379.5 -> 2.2 Angstrom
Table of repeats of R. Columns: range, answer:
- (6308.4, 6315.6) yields 20.4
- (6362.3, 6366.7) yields 23.2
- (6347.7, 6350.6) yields 22.5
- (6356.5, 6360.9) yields 23.2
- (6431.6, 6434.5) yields 83.6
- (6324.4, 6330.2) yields 23.4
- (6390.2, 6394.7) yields 22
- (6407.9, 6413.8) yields 23.5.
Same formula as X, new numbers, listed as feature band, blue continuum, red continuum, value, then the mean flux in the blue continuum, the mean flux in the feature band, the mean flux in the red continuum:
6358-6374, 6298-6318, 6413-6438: 6.4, 20.9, 22.6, 55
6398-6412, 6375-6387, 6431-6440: 9.4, 22.9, 23.2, 132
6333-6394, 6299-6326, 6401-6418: 0.8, 21.8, 22.5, 23.7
